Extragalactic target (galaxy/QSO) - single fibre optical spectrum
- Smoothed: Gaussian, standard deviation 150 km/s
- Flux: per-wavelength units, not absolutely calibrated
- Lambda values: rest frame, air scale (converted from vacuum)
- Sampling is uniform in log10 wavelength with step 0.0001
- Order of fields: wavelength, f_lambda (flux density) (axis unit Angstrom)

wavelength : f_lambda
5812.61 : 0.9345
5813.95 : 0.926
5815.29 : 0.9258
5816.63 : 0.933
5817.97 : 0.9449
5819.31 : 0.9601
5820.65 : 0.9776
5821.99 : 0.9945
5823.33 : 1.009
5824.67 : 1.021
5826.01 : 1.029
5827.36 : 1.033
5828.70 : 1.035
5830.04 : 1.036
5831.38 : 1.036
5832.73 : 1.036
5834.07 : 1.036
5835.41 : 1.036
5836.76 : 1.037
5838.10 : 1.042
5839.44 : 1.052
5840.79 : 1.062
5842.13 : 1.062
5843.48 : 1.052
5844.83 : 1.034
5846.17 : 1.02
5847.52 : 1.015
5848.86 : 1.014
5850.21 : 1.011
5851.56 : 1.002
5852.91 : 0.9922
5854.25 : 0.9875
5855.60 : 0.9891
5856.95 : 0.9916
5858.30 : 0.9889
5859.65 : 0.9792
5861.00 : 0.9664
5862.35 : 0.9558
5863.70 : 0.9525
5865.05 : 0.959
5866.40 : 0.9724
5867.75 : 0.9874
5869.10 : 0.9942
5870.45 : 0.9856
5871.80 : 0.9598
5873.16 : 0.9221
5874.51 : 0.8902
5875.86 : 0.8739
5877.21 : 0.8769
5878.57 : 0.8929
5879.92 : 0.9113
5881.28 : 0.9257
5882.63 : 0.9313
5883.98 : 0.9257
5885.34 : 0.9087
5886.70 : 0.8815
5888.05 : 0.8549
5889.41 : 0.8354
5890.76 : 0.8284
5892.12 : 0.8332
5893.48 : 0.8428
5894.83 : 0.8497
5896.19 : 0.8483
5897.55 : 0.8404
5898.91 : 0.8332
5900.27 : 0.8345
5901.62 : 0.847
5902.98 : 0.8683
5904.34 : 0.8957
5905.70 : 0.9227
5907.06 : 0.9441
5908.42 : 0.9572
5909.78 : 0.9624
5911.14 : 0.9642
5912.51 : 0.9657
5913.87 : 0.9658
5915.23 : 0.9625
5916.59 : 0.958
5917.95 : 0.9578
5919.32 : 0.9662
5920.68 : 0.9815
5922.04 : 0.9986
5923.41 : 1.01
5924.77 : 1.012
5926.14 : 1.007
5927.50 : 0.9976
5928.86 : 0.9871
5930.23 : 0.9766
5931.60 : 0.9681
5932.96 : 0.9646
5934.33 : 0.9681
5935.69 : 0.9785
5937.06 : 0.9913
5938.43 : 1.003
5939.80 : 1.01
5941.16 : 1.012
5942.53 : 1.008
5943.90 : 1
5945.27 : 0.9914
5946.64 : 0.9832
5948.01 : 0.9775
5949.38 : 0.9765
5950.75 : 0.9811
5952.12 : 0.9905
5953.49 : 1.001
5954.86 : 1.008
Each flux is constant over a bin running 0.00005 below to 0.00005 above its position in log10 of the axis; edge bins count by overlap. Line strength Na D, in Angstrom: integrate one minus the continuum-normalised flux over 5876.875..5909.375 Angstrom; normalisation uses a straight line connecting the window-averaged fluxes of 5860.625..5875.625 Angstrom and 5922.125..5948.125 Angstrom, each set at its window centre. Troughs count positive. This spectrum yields 3.0 Angstrom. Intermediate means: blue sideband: 0.956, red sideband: 0.992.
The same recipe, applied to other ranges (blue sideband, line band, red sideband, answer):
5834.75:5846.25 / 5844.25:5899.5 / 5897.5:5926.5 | 3.7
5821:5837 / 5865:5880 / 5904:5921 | 0.8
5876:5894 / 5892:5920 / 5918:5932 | 0.9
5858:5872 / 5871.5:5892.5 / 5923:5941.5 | 1.9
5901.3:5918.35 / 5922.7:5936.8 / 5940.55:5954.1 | -0.3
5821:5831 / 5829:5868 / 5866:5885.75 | -1.2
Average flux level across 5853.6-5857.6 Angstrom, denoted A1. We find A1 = 0.989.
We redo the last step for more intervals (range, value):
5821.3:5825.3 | 1.01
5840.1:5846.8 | 1.05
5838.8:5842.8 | 1.06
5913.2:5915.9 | 0.965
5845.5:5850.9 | 1.01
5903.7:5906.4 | 0.91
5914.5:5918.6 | 0.961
